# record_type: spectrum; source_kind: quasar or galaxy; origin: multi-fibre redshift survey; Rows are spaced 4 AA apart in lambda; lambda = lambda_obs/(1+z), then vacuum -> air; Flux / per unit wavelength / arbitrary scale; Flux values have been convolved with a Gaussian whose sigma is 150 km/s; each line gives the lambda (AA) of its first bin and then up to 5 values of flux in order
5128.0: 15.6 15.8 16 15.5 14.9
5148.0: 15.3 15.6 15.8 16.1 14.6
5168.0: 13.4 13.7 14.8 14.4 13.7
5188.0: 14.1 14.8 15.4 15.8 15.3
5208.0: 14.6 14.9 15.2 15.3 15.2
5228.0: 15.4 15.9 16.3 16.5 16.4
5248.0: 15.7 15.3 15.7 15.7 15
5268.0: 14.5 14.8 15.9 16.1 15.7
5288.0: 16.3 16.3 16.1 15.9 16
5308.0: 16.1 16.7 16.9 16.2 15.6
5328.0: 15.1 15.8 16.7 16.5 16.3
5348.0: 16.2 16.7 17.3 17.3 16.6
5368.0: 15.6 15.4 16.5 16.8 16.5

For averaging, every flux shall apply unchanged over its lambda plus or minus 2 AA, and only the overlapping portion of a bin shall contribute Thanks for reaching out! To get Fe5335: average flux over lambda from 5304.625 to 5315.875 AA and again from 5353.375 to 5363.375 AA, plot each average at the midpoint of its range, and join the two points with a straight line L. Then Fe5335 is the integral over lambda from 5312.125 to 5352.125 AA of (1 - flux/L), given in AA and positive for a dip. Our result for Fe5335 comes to 1.3 AA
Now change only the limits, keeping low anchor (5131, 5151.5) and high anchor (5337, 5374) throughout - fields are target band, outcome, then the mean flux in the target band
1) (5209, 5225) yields 0.7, 15.1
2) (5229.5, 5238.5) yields -0.1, 16.1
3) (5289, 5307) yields 0.1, 16.1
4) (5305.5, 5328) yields 0.1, 16.2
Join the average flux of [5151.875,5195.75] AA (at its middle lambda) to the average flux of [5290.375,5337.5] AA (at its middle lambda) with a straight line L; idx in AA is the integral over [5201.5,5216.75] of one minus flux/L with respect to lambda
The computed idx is 0.0 AA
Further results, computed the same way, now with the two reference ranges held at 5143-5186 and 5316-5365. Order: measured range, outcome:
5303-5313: -0.11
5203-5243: -0.51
